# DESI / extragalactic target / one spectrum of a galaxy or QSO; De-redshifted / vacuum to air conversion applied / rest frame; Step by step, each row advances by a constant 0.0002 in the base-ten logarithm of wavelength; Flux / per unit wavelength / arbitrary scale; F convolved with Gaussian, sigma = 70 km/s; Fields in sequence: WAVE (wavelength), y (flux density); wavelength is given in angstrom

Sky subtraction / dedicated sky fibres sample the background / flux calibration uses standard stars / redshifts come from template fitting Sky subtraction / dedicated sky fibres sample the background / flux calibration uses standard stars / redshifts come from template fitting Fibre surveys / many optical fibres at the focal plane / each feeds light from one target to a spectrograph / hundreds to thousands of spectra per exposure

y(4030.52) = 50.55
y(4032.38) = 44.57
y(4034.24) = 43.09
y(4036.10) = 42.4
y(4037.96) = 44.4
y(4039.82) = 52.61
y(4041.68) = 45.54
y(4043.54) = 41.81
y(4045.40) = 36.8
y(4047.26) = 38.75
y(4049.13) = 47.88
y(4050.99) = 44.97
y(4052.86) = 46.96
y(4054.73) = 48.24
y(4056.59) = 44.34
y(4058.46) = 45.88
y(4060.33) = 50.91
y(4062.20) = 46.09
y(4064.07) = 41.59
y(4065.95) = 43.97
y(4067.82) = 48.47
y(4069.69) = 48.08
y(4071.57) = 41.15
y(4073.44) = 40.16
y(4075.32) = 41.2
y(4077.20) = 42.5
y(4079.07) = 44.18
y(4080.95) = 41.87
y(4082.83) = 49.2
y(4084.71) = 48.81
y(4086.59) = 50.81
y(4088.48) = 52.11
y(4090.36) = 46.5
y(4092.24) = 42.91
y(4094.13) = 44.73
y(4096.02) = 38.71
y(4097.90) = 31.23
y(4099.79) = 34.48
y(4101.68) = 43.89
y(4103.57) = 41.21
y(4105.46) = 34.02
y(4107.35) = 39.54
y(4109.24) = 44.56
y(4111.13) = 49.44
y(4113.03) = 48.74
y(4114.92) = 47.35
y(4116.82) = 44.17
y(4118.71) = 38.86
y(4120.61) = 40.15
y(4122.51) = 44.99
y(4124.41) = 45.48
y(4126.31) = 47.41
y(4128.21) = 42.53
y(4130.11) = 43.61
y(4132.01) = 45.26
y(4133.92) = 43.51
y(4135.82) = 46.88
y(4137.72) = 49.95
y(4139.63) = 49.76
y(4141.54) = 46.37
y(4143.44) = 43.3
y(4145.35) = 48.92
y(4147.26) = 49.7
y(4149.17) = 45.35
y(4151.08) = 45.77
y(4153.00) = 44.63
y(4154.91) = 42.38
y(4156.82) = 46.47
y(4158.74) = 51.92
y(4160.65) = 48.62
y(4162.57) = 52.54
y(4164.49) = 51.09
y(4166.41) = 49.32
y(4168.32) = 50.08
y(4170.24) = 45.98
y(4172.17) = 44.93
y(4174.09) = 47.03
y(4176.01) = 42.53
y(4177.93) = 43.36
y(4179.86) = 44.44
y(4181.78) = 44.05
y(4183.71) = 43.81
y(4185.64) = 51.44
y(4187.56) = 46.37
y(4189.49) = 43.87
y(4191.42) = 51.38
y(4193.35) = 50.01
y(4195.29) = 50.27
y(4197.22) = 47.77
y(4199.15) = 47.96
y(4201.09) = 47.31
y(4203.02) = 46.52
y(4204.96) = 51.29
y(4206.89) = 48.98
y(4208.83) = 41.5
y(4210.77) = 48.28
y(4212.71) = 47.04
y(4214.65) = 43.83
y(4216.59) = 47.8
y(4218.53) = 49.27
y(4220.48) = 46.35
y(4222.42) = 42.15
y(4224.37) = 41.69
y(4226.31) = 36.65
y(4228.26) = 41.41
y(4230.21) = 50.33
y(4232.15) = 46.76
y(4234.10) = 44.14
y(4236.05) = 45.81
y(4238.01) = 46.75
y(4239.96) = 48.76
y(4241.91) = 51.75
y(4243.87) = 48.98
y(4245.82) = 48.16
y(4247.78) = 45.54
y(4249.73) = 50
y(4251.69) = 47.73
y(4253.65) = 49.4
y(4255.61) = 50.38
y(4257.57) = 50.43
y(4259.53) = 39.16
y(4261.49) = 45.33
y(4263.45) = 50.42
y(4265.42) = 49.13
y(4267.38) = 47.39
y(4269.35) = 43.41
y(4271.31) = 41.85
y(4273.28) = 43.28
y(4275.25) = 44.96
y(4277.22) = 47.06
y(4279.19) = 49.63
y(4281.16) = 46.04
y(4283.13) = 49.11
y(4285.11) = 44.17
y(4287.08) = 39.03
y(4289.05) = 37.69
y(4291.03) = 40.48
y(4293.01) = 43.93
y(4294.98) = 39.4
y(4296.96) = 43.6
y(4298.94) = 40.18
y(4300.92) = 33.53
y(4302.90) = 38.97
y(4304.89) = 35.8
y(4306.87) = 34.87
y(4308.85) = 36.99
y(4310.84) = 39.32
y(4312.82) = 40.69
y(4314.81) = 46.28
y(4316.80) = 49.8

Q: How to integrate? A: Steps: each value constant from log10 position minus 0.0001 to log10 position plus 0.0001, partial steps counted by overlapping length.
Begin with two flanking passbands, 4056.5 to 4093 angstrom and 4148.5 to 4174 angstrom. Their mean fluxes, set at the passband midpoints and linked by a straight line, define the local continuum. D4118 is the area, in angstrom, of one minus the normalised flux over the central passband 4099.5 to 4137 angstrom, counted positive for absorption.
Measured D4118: 2.5 angstrom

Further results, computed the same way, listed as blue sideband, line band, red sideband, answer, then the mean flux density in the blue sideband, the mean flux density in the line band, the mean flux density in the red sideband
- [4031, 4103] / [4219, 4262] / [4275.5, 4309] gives -4.4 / 44.3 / 46.3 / 41.4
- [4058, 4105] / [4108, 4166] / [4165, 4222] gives -1.1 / 43.9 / 46.3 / 47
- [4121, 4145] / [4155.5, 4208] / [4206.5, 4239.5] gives -2.6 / 45.7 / 47.7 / 45.2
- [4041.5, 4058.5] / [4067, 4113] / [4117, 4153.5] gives 1.3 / 44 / 43.4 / 45.4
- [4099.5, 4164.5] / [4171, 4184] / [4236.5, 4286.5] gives 0.4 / 45.3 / 44.3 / 47.1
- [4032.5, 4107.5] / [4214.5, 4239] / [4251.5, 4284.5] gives 0.6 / 43.8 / 44.9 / 46.7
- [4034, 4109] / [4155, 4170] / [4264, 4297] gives -1.8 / 43.8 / 49.4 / 44.2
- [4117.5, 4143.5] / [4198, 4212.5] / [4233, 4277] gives -0.4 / 44.9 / 47.4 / 46.9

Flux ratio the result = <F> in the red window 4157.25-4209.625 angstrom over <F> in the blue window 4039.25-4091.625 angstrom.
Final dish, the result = 1.0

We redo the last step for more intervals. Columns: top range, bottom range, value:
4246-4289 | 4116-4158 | 1.02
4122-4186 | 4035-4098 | 1.04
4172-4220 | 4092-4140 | 1.09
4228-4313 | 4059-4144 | 1.00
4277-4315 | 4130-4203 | 0.87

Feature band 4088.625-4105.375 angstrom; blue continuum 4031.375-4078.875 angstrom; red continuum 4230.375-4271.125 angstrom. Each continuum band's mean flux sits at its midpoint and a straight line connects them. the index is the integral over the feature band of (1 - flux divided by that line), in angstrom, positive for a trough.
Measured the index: 1.65 angstrom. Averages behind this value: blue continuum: 44.5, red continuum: 47.4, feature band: 40.7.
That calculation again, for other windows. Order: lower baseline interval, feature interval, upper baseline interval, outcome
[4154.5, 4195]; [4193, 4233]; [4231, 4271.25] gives 0.9 angstrom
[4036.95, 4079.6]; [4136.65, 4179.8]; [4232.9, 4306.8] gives -2.4 angstrom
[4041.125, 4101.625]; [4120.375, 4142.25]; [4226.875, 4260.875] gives -0.2 angstrom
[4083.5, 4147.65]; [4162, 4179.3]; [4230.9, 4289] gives -0.8 angstrom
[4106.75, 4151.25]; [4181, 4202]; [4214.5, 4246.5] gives -0.9 angstrom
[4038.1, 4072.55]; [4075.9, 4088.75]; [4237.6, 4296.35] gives -0.4 angstrom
